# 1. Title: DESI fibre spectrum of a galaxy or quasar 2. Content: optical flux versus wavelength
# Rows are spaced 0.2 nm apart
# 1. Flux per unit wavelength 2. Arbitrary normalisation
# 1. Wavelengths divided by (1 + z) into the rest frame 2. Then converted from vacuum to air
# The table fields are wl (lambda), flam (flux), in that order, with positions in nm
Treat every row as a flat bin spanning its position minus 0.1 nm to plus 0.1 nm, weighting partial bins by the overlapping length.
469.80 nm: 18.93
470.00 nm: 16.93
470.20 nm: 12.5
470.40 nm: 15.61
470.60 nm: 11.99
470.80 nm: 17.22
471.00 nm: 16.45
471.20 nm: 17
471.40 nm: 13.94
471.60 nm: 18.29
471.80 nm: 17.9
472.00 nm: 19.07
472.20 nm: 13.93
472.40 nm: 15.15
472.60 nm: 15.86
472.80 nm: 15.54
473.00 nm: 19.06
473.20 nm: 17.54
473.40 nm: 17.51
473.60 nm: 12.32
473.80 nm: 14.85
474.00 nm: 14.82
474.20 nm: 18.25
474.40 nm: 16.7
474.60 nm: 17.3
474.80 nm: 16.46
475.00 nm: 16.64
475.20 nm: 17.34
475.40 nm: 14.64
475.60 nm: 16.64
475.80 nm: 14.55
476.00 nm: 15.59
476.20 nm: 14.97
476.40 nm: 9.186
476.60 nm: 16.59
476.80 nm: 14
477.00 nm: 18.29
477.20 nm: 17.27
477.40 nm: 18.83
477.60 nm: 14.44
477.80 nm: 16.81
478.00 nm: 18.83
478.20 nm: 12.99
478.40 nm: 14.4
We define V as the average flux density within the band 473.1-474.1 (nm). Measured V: 15.4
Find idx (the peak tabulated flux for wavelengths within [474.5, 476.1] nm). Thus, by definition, 17.34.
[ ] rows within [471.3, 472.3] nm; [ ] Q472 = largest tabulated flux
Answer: 19.07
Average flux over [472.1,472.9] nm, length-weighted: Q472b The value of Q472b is 15.1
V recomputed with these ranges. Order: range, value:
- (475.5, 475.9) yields 15.6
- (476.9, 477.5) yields 18.1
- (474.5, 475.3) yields 16.9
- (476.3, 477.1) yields 14.5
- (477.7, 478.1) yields 17.8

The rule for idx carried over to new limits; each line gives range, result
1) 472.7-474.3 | 19.06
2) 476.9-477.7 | 18.83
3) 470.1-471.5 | 17.22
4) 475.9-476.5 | 15.59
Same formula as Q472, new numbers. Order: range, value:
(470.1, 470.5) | 15.61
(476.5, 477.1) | 18.29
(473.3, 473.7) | 17.51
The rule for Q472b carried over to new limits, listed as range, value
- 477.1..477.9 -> 16.8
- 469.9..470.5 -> 15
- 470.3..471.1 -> 15.3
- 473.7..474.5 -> 16.2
